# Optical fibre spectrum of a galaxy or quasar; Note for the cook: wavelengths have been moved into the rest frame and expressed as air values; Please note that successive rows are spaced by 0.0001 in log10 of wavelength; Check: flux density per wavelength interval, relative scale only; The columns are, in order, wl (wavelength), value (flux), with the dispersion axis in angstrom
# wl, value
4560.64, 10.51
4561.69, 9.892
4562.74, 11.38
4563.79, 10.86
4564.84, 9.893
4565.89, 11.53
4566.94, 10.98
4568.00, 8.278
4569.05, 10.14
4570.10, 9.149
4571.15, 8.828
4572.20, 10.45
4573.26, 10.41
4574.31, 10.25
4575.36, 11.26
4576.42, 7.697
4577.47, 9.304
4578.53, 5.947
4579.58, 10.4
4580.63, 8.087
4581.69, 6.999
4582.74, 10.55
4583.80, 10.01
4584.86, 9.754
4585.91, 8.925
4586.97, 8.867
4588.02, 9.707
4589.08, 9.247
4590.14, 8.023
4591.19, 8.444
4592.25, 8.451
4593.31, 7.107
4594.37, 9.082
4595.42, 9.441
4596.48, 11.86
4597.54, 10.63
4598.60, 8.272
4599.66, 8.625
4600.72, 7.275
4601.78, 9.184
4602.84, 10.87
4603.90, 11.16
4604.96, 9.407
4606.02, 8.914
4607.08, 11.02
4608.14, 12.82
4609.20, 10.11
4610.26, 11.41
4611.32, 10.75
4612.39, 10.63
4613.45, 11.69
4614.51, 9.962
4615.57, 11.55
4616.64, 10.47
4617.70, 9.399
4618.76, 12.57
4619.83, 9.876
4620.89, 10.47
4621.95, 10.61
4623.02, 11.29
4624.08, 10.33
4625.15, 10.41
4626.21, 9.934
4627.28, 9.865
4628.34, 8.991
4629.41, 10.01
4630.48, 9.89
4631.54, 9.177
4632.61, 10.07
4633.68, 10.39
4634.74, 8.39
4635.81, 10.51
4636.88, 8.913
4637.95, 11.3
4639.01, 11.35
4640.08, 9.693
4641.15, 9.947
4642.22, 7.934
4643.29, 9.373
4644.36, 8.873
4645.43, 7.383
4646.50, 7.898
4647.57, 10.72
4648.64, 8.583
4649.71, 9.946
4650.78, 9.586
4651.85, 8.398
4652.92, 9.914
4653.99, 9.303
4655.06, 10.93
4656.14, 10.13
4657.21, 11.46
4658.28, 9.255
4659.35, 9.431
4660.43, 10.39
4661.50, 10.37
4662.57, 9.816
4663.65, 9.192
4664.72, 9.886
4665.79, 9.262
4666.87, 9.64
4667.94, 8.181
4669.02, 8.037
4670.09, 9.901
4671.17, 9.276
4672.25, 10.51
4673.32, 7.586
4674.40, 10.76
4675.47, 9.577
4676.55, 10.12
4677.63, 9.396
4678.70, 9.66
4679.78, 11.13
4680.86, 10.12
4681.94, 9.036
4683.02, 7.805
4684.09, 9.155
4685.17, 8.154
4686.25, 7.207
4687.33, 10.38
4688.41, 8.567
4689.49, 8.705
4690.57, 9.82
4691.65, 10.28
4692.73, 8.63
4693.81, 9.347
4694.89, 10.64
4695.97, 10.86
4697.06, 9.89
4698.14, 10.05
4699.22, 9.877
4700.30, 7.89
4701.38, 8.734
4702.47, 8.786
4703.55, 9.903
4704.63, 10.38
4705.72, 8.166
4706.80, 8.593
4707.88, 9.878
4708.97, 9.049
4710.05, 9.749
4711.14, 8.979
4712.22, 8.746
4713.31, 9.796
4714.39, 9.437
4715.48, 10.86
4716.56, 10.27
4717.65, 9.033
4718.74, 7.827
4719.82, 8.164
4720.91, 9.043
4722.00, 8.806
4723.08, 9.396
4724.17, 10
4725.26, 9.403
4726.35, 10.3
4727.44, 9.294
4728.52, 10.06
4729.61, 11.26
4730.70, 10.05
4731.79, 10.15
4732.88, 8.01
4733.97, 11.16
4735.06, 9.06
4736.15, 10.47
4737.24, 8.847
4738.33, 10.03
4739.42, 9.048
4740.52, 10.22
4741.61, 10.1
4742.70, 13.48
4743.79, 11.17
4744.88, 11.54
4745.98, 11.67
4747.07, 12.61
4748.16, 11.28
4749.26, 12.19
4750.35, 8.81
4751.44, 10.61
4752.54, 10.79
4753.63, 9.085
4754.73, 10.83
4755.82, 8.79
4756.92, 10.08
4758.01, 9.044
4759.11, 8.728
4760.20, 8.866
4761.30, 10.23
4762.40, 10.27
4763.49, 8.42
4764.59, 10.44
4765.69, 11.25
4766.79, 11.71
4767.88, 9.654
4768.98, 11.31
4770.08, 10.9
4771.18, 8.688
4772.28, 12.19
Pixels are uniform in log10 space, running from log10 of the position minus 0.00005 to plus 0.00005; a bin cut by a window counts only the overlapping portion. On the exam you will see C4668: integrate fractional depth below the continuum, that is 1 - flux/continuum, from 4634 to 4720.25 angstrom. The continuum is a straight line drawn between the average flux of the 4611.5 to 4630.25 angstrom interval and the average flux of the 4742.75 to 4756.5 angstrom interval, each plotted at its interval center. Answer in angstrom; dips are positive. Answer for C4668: 9.8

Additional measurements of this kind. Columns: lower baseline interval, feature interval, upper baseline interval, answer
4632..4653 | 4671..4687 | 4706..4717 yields 0.27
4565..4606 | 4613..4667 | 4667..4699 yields -2.98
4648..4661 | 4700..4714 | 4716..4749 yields 1.17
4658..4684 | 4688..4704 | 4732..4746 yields 0.55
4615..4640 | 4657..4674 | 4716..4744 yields 0.99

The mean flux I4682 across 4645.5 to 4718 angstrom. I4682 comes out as 9.47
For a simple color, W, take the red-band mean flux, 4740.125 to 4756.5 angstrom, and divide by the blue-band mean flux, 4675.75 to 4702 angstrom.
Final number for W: 1.16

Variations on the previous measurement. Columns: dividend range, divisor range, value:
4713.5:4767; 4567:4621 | 1.04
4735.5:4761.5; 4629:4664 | 1.07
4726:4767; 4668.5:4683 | 1.07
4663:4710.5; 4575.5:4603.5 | 1.04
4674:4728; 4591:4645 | 0.94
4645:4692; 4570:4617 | 0.98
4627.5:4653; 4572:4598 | 1.03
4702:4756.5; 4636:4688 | 1.05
